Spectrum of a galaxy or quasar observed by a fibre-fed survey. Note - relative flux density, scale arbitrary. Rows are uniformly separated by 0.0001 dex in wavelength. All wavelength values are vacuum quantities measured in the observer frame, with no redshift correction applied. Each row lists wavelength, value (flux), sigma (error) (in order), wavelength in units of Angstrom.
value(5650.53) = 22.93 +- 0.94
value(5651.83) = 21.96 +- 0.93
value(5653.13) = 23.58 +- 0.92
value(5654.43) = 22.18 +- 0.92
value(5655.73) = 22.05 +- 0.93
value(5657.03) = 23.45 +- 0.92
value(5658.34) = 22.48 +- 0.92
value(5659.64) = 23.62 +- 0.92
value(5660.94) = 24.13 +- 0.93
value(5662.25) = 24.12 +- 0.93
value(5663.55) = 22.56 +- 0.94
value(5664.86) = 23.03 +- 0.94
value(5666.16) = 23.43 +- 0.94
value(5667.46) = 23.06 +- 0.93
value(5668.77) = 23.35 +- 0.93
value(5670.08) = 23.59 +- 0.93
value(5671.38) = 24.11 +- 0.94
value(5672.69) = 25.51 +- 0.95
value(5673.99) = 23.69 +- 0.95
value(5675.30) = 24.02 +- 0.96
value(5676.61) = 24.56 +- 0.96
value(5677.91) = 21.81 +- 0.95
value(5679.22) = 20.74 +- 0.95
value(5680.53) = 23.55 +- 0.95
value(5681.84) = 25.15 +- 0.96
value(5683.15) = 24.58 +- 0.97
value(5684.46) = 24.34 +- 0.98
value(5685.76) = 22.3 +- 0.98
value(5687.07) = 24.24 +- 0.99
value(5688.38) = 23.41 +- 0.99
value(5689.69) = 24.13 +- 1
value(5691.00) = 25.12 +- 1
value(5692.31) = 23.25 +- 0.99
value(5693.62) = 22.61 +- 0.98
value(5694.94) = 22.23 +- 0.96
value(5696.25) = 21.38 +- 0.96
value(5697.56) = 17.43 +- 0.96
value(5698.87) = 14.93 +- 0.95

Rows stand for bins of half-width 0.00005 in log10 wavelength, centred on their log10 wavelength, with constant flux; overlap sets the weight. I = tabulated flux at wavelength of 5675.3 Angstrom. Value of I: 24.02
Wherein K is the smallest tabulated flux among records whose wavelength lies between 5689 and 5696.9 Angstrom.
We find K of 21.38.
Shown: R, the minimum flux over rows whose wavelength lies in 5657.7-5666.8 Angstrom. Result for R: 22.48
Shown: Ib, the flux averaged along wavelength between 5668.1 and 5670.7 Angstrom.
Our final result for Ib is 23.4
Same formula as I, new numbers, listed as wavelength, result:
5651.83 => 21.96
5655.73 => 22.05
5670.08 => 23.59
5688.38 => 23.41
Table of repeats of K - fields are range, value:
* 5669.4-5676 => 23.59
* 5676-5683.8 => 20.74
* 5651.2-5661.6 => 21.96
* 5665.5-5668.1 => 23.06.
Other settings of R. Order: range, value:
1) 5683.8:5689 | 22.3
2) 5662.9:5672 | 22.56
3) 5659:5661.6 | 23.62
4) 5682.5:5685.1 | 24.34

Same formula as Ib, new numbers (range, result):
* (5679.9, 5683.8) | 24.4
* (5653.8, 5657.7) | 22.5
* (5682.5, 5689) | 23.8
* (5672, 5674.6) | 24.6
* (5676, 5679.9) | 22.4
